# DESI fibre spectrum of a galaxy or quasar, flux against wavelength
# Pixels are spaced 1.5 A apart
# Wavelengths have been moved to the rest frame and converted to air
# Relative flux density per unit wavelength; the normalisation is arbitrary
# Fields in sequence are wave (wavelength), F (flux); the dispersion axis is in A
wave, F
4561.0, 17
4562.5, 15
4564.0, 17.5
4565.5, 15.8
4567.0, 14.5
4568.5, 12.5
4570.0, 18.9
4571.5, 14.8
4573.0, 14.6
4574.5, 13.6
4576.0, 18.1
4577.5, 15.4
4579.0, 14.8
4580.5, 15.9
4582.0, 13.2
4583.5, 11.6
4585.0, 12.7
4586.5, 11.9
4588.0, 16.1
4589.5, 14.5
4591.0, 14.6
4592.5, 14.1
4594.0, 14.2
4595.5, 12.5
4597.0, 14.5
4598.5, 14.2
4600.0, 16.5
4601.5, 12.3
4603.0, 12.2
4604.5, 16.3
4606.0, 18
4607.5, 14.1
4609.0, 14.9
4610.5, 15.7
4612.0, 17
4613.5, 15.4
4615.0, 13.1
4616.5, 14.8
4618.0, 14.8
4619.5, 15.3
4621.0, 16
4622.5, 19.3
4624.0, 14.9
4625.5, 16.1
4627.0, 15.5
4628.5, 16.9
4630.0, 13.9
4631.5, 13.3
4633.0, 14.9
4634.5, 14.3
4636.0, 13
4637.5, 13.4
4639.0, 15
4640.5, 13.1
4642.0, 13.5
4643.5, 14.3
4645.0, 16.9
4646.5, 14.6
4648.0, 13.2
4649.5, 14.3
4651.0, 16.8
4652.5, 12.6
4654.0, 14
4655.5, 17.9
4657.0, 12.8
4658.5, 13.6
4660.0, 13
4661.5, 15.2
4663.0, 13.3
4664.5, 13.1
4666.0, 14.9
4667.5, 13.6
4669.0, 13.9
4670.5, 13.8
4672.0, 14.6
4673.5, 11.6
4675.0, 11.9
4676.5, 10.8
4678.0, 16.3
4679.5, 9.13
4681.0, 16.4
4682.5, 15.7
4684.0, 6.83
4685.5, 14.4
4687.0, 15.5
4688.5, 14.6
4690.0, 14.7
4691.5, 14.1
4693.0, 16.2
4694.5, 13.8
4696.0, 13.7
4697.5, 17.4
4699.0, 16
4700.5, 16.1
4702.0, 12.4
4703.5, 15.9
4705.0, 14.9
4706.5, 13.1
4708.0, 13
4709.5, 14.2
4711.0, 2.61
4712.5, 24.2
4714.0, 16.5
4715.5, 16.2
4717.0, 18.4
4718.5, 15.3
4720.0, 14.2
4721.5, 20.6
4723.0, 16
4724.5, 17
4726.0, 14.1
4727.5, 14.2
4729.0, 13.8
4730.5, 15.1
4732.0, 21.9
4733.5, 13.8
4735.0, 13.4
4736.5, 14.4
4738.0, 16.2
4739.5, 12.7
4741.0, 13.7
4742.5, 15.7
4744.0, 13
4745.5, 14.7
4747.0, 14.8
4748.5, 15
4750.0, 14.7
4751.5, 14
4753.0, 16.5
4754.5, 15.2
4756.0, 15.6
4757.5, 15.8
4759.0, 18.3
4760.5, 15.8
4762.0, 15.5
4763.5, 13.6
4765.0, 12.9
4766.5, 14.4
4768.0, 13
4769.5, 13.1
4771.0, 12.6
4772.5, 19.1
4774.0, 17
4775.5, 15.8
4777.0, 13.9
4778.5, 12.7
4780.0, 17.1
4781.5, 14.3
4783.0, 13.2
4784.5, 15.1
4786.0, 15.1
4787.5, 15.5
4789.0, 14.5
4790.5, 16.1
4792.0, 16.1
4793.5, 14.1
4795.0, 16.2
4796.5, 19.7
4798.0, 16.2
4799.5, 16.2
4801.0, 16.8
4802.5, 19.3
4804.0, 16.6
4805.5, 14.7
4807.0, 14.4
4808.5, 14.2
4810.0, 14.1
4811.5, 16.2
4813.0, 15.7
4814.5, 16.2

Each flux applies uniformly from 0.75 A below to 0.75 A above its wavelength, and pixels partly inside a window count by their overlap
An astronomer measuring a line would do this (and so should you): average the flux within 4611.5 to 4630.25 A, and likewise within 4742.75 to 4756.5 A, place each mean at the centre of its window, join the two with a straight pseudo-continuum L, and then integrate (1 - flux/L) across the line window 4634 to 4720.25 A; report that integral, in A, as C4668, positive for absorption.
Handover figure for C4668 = 6.0 A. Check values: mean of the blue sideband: 15.6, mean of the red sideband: 14.9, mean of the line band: 14.2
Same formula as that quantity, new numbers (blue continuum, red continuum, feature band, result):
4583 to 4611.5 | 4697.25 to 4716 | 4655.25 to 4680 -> 1.9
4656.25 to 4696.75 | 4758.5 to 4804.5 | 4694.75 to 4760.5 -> -3.2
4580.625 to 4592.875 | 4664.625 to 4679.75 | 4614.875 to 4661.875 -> -4.7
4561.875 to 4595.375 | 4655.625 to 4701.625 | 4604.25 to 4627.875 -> -2.1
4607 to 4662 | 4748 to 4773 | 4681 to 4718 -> 0.6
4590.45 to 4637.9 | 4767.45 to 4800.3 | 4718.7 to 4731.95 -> -0.7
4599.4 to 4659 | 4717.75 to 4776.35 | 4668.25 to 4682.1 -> 1.6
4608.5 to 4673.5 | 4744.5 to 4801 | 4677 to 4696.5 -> 1.2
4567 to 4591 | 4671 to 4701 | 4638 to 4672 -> -0.2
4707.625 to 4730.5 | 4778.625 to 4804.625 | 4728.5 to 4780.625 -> 2.2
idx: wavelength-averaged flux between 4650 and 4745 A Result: 14.5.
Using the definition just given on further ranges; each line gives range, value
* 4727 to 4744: 14.9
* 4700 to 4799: 15.1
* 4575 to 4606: 14.4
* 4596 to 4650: 14.9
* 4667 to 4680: 12.9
